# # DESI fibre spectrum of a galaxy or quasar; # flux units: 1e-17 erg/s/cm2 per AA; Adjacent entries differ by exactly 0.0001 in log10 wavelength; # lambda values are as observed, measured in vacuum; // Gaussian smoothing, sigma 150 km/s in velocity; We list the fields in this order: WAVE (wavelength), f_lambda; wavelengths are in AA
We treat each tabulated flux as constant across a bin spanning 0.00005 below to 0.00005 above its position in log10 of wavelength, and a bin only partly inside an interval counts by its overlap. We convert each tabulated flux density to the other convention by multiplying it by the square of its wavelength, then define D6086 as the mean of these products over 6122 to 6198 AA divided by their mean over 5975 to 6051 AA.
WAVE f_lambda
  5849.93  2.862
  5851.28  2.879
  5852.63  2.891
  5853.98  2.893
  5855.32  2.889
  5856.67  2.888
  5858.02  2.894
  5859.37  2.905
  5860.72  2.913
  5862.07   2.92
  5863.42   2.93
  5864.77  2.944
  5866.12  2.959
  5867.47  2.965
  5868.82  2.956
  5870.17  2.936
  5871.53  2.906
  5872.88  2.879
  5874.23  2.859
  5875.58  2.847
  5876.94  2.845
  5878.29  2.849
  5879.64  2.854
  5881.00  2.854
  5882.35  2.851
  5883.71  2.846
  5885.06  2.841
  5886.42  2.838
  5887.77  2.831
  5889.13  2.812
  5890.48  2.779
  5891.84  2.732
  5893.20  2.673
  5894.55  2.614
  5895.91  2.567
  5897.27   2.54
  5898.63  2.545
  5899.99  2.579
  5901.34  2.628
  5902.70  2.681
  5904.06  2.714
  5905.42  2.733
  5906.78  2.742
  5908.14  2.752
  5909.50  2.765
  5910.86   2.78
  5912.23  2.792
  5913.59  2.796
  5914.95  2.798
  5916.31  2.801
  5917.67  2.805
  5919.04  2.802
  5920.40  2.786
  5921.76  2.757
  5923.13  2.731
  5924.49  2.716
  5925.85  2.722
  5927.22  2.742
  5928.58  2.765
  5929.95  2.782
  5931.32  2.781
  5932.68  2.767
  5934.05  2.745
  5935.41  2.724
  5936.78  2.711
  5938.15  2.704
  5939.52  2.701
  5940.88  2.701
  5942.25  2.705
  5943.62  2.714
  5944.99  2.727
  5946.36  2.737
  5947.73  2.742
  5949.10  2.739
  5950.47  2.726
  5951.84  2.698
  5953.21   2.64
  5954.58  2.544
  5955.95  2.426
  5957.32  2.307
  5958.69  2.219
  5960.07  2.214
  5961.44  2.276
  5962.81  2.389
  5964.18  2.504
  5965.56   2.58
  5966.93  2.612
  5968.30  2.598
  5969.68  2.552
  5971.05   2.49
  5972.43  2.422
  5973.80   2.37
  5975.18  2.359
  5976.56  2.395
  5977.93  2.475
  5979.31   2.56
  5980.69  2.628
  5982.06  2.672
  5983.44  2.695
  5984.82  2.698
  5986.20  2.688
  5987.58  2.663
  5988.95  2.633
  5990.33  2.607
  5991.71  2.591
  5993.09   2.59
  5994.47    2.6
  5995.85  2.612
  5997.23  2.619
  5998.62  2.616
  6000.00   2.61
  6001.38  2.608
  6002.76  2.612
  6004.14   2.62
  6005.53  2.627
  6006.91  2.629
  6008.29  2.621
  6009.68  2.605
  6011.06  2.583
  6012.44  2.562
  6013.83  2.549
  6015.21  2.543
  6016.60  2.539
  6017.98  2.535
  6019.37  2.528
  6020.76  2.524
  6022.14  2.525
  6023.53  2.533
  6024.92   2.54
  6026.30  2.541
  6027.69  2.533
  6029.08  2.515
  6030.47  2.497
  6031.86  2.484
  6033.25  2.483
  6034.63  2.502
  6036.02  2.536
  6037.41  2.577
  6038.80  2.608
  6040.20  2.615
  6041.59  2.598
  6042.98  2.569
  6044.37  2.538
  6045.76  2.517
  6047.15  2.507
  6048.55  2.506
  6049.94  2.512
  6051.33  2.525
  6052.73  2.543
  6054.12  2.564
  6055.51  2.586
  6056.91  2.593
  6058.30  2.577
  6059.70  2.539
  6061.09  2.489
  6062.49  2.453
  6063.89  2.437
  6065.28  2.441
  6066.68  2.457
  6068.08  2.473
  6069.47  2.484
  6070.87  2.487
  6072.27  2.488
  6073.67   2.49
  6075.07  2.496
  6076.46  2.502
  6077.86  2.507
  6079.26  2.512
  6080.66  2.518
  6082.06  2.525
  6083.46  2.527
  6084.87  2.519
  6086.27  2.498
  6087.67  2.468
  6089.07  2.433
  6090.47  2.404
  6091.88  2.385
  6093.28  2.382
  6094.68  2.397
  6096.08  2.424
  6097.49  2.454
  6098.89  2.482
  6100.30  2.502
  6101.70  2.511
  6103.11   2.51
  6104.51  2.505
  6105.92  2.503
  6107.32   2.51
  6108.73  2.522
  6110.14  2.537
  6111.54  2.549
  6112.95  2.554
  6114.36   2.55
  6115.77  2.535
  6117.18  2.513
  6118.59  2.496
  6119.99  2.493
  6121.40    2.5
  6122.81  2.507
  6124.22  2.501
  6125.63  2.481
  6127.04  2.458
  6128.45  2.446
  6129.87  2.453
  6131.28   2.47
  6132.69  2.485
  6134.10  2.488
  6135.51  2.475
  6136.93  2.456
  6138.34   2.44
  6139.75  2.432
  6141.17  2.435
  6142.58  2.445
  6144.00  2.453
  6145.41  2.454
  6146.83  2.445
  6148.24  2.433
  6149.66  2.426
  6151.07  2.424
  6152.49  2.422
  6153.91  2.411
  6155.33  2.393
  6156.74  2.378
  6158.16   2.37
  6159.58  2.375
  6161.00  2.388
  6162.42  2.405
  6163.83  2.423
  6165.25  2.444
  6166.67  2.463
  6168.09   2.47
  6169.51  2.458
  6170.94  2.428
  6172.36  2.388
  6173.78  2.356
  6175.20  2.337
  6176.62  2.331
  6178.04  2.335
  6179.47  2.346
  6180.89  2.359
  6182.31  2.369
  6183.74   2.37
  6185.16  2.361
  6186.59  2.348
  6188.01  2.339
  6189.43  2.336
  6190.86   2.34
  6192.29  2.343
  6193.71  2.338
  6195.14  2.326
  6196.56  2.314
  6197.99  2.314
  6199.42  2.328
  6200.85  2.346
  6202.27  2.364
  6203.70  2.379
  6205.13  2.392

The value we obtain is 0.98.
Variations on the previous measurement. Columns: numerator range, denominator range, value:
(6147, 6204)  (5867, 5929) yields 0.94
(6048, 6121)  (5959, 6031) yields 1.01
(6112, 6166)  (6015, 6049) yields 1.00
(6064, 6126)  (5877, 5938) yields 0.96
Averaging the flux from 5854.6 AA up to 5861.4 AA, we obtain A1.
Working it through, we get 2.9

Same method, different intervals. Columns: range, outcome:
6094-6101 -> 2.45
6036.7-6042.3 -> 2.6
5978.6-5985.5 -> 2.65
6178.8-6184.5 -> 2.36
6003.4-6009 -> 2.62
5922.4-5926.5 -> 2.72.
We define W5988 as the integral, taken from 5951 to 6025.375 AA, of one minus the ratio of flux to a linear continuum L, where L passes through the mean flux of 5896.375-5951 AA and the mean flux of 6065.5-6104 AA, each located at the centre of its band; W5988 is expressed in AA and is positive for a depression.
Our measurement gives 2.3 AA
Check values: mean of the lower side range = 2.73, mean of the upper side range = 2.48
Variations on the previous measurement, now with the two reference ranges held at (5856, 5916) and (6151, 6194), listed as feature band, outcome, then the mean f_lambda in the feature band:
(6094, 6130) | -0.38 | 2.5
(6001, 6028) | 0.48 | 2.57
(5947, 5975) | 2.00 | 2.5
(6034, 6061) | 0.14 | 2.55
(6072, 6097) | 0.41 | 2.47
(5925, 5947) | -0.03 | 2.73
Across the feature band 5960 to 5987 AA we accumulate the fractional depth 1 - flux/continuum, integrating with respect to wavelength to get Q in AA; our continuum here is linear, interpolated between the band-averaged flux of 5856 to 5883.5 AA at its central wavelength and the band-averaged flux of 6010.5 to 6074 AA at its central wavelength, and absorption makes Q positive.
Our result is 1.58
